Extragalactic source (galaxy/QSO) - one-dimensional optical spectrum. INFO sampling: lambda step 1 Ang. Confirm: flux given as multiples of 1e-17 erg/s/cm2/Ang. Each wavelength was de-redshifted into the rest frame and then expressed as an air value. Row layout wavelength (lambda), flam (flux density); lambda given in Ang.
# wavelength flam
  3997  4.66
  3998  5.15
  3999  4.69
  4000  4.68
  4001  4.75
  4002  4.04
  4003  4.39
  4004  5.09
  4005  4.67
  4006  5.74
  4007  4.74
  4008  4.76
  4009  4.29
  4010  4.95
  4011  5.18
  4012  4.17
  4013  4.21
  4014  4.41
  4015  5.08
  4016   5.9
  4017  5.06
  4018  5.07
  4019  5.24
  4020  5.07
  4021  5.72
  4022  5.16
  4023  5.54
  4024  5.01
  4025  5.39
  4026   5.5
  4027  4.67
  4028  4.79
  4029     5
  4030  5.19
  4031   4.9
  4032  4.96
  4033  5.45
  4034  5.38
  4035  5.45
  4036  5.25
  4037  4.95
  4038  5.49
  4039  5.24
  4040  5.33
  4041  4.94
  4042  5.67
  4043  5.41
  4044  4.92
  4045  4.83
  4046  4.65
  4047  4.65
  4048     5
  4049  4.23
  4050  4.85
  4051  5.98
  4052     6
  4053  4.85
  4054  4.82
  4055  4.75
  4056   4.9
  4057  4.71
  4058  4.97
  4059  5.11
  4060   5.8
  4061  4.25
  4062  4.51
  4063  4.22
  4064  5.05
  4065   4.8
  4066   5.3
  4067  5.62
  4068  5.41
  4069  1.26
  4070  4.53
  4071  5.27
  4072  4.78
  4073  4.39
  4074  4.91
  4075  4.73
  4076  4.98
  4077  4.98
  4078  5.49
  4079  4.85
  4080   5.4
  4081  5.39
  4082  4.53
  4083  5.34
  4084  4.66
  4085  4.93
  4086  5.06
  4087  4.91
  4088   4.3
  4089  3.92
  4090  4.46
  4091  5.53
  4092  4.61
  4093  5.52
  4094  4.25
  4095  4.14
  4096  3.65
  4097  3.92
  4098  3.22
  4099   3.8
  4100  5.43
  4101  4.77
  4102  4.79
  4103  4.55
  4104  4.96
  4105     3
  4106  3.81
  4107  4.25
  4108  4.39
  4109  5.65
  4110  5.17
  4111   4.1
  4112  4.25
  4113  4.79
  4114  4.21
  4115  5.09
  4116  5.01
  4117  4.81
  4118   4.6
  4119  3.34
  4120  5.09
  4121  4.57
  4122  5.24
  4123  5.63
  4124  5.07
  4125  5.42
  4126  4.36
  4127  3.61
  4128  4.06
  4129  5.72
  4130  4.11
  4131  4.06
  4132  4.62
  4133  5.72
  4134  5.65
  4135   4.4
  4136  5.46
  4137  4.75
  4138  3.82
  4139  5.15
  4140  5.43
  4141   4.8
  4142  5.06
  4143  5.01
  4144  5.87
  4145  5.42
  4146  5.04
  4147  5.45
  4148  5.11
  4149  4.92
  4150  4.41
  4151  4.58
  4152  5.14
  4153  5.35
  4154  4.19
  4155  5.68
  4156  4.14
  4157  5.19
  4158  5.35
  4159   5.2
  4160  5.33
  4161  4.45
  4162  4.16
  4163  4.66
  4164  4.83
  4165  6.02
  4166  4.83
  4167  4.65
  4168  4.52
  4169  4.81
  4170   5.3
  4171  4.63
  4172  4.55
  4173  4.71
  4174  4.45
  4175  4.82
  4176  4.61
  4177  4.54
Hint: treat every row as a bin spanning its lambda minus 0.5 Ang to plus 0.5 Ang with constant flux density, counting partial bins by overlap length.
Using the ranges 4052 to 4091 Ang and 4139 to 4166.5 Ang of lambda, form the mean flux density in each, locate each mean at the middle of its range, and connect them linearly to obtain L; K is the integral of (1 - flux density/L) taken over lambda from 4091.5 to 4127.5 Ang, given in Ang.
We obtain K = 2.8 Ang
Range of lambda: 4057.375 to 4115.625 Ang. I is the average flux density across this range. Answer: 4.66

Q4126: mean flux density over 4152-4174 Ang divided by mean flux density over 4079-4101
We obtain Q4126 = 1.05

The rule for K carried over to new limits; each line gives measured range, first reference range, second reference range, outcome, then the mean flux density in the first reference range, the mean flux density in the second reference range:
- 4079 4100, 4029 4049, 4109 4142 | 1.3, 5.11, 4.77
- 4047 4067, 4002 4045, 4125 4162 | 0.2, 5.06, 4.9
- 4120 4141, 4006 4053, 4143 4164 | 0.6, 5.08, 4.98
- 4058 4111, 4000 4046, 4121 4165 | 3.4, 5.04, 4.93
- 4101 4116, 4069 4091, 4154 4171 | 0.9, 4.78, 4.91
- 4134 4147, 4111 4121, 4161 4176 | -1.1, 4.55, 4.76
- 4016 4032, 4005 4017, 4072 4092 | -1.0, 4.86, 4.87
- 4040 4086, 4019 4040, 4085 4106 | -0.9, 5.21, 4.44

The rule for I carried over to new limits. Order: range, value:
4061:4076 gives 4.63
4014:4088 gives 5.01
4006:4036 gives 5.06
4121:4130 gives 4.83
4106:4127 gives 4.7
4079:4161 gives 4.76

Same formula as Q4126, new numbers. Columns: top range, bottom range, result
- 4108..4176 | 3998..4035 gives 0.98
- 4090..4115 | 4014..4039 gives 0.86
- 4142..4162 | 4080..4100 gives 1.10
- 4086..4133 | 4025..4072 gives 0.92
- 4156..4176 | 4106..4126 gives 1.02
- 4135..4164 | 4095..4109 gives 1.17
